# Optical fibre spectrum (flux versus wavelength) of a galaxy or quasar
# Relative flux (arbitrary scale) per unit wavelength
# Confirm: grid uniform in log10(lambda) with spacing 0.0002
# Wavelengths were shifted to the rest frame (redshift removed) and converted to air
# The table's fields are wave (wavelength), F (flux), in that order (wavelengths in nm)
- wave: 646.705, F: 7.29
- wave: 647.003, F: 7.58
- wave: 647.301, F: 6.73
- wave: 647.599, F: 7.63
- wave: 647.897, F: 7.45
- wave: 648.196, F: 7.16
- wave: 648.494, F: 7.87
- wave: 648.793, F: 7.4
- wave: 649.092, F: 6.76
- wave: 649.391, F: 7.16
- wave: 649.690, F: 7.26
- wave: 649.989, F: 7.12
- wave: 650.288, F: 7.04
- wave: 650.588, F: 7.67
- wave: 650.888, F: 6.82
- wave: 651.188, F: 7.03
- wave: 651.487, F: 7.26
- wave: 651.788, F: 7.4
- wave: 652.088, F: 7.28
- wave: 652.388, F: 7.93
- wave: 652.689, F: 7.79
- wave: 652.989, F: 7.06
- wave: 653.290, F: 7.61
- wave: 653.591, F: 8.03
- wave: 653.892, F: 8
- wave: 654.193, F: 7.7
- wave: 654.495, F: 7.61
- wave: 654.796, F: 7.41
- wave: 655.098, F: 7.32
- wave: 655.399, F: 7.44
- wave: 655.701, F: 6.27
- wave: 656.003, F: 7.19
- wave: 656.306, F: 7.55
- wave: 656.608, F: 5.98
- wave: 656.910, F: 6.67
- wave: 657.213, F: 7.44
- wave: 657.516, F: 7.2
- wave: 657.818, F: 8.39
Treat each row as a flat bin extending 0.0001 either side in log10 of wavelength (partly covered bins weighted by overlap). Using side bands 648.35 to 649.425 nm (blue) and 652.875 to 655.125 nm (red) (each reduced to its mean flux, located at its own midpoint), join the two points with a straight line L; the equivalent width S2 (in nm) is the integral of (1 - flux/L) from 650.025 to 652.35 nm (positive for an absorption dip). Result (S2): 0.063 nm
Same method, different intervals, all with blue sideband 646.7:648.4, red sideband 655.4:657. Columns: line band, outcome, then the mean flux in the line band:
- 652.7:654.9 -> -0.22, 7.65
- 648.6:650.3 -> 0.01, 7.15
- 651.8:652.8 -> -0.08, 7.63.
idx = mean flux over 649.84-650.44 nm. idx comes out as 7.08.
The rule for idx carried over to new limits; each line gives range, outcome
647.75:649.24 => 7.33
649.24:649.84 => 7.21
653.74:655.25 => 7.61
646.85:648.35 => 7.31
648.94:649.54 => 6.96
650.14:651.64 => 7.16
